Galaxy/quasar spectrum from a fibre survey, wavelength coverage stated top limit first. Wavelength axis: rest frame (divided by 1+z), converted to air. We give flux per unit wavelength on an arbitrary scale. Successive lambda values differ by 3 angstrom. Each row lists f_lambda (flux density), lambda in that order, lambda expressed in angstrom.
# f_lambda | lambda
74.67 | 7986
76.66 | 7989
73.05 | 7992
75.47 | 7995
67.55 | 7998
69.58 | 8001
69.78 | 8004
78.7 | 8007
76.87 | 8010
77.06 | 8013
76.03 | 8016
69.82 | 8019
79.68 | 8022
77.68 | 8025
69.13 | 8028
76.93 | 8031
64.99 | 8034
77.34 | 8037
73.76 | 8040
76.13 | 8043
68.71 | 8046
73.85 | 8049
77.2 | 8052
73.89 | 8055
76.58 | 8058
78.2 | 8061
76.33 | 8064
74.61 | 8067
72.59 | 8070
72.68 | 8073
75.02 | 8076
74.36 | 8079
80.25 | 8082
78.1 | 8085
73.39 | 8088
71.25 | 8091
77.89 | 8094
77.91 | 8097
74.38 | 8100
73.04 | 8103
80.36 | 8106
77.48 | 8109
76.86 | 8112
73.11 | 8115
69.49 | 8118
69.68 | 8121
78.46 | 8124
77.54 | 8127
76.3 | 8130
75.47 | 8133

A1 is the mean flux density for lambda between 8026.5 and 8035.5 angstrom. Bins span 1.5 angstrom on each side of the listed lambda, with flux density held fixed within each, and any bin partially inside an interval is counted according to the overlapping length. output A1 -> 70.3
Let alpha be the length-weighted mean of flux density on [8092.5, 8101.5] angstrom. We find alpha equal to 76.7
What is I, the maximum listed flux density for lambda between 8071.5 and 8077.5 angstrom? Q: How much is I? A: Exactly 75.02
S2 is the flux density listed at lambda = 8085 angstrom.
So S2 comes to 78.1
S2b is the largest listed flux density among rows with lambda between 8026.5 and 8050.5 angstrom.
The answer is 77.34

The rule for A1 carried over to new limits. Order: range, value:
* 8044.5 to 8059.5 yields 74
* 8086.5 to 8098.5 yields 75.1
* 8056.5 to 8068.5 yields 76.4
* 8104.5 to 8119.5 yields 75.5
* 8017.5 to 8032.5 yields 74.6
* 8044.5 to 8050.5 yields 71.3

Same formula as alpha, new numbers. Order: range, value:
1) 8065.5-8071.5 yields 73.6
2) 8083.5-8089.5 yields 75.7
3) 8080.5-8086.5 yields 79.2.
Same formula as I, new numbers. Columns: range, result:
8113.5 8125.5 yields 78.46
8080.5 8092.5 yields 80.25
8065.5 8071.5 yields 74.61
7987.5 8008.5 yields 78.7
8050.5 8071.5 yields 78.2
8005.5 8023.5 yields 79.68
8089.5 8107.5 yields 80.36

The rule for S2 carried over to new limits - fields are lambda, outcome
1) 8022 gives 79.68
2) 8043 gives 76.13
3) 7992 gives 73.05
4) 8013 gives 77.06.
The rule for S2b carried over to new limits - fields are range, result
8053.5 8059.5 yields 76.58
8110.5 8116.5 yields 76.86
